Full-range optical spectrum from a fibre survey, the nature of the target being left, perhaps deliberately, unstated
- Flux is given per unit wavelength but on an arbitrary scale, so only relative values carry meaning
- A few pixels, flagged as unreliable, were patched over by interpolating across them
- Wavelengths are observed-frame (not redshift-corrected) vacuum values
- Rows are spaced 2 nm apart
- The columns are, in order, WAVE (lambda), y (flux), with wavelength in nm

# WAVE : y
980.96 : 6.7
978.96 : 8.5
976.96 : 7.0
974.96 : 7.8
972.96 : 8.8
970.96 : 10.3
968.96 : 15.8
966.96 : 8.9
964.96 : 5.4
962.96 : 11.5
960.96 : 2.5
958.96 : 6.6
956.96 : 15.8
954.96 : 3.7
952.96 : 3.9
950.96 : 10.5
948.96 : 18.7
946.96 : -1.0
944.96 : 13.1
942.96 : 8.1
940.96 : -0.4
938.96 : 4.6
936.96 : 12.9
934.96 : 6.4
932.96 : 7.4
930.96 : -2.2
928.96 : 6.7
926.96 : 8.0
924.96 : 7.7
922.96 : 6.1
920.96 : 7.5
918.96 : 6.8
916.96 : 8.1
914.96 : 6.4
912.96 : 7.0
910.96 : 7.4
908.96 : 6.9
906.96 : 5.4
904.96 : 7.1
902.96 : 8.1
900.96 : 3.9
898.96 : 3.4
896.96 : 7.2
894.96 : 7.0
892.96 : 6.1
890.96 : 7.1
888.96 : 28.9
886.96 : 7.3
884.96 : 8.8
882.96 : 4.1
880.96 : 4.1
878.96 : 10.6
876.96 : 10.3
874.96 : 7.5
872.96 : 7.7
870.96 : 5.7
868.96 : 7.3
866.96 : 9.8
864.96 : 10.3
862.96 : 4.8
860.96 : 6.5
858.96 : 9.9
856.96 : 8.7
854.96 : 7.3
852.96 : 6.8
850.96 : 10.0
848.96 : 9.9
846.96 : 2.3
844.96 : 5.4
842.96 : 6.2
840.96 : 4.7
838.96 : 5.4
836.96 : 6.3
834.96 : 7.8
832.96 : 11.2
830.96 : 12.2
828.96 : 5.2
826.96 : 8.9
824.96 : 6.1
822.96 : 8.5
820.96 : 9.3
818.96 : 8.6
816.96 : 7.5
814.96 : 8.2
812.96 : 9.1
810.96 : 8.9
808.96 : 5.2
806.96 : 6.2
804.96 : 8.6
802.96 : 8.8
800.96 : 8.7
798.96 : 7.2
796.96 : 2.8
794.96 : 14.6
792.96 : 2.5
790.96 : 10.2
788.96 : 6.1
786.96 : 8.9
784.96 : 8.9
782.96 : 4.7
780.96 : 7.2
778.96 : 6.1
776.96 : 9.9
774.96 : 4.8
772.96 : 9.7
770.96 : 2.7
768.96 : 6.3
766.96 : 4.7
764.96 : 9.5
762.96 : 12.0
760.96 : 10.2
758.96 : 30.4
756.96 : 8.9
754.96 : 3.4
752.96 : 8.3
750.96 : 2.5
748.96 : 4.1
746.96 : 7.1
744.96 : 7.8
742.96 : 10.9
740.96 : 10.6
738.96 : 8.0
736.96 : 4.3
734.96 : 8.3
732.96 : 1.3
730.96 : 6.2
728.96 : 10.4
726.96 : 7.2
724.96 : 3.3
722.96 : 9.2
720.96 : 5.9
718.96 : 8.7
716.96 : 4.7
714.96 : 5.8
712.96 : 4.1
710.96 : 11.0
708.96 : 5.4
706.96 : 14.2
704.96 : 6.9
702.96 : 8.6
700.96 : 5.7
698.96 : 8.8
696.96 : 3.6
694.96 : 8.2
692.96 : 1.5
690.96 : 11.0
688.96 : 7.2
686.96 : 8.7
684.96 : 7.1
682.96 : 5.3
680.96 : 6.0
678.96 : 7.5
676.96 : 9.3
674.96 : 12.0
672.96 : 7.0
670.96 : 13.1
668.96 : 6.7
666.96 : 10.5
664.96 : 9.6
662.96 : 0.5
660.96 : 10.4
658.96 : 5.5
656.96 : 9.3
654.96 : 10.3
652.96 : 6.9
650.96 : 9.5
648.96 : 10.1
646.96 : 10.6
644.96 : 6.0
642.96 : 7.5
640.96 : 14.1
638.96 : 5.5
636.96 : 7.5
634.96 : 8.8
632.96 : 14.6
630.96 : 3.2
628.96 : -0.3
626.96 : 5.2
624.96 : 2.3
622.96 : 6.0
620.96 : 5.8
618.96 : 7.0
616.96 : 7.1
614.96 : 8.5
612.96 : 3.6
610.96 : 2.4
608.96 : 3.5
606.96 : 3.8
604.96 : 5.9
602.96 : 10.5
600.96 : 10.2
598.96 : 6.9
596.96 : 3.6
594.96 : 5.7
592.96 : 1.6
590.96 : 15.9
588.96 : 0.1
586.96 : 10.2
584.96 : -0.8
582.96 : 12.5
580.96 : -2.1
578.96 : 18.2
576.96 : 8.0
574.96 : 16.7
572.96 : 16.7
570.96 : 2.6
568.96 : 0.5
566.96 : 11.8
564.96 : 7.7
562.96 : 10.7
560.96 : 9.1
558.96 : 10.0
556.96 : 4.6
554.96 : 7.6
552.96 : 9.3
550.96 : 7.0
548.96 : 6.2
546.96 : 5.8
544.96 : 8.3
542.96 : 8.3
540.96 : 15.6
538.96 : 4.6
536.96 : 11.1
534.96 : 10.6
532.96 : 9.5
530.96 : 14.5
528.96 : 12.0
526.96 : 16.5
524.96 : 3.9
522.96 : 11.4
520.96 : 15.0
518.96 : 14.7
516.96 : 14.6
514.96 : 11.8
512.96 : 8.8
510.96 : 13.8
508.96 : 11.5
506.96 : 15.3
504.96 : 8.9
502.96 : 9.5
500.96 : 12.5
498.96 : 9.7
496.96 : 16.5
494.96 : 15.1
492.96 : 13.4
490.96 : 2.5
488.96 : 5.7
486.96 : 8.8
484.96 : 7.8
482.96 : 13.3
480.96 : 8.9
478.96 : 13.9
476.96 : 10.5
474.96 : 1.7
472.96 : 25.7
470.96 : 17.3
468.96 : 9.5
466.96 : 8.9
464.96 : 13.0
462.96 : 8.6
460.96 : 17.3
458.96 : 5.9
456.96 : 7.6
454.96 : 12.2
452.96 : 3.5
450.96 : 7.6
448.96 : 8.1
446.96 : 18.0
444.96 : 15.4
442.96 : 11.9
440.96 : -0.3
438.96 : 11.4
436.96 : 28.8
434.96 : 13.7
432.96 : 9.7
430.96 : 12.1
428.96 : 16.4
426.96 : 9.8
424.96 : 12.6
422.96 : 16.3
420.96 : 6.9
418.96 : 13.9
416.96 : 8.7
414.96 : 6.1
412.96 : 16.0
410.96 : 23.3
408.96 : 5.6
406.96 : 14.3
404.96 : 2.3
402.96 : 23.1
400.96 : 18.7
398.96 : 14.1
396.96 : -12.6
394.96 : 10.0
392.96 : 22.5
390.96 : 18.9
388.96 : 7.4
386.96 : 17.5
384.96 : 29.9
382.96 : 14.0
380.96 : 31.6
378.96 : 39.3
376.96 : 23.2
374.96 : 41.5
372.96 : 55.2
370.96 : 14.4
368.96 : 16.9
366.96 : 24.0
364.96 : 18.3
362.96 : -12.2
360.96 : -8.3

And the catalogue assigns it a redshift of 1.04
